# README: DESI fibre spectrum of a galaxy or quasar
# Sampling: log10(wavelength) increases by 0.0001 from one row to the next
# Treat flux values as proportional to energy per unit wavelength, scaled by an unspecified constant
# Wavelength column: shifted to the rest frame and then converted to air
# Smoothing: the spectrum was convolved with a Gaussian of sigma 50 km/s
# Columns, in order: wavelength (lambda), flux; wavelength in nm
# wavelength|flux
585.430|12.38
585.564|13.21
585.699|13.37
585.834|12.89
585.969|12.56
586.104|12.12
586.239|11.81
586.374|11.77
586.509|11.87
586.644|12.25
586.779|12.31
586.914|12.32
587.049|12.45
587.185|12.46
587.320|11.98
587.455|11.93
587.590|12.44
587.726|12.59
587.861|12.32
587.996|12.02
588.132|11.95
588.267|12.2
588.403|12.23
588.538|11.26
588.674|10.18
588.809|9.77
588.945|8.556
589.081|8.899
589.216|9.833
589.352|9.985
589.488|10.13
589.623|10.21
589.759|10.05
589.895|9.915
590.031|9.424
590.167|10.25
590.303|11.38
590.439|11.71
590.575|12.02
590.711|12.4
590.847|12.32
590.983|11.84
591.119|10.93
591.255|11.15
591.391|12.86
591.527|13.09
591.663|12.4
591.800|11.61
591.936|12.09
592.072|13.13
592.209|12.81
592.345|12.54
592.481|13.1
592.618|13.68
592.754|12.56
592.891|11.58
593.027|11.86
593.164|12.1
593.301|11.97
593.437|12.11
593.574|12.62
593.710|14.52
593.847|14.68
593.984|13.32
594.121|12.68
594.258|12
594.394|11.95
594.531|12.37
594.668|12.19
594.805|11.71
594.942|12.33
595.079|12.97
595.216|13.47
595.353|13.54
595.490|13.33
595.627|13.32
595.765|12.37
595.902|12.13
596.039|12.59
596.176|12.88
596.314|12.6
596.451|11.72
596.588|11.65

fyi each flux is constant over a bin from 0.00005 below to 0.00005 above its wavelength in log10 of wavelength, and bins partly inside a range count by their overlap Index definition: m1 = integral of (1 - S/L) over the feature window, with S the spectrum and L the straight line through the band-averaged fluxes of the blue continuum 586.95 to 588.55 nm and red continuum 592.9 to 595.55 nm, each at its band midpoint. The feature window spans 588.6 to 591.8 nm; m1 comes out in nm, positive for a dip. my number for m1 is 0.39 nm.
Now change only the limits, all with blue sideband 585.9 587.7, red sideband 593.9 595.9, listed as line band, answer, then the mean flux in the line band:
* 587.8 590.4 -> 0.37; 10.6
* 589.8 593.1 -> 0.14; 11.9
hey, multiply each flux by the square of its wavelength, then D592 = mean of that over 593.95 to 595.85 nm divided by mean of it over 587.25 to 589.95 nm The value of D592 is 1.18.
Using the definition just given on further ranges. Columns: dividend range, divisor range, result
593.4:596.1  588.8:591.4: 1.22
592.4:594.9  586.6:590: 1.15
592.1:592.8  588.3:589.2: 1.29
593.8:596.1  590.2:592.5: 1.06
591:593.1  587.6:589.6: 1.15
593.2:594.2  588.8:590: 1.37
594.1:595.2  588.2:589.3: 1.21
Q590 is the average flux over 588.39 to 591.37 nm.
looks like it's 10.7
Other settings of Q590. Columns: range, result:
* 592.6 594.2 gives 12.8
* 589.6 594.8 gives 12.1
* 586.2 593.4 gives 11.6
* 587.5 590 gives 10.8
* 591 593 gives 12.4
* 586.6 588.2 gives 12.3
